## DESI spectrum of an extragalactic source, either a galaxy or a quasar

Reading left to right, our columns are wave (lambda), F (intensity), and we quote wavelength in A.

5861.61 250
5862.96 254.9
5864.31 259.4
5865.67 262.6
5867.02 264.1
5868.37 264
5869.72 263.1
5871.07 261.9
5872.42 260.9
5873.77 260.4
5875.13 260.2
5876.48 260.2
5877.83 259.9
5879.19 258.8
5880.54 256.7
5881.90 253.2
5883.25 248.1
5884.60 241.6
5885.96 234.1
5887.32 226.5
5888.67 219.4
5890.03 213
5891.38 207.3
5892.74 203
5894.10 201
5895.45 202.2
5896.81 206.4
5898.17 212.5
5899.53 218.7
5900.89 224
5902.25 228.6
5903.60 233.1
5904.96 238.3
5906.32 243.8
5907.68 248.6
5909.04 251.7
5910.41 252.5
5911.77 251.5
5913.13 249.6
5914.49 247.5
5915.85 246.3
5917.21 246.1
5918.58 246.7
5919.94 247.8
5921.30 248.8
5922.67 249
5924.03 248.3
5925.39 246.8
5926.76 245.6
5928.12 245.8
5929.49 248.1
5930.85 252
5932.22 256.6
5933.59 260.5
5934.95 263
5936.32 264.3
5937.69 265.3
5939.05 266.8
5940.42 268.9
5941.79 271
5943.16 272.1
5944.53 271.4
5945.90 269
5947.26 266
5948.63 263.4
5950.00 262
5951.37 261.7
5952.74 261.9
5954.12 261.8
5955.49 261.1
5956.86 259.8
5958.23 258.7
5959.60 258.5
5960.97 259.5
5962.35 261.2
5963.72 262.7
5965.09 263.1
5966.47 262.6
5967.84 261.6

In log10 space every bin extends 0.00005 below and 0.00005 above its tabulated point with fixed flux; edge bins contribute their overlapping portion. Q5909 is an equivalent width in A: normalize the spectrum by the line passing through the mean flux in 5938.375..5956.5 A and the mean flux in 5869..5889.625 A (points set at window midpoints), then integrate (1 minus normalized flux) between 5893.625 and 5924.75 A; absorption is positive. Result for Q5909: 2.5 A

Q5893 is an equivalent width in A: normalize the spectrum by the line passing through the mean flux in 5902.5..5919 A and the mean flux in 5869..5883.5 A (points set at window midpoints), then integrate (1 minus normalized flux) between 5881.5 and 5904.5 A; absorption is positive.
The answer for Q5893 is 2.8 A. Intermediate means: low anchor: 259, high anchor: 246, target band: 222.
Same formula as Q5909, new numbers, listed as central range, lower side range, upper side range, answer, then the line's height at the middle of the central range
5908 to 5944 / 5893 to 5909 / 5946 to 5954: -1.5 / 244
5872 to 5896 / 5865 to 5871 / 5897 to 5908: 1.1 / 248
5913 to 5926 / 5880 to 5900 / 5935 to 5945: 0.1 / 249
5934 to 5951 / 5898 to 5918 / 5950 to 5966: -0.8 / 254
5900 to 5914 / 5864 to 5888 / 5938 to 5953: 1.0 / 260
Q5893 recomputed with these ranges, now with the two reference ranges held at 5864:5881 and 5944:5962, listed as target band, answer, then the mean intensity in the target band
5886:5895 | 1.66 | 213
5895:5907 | 1.75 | 223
